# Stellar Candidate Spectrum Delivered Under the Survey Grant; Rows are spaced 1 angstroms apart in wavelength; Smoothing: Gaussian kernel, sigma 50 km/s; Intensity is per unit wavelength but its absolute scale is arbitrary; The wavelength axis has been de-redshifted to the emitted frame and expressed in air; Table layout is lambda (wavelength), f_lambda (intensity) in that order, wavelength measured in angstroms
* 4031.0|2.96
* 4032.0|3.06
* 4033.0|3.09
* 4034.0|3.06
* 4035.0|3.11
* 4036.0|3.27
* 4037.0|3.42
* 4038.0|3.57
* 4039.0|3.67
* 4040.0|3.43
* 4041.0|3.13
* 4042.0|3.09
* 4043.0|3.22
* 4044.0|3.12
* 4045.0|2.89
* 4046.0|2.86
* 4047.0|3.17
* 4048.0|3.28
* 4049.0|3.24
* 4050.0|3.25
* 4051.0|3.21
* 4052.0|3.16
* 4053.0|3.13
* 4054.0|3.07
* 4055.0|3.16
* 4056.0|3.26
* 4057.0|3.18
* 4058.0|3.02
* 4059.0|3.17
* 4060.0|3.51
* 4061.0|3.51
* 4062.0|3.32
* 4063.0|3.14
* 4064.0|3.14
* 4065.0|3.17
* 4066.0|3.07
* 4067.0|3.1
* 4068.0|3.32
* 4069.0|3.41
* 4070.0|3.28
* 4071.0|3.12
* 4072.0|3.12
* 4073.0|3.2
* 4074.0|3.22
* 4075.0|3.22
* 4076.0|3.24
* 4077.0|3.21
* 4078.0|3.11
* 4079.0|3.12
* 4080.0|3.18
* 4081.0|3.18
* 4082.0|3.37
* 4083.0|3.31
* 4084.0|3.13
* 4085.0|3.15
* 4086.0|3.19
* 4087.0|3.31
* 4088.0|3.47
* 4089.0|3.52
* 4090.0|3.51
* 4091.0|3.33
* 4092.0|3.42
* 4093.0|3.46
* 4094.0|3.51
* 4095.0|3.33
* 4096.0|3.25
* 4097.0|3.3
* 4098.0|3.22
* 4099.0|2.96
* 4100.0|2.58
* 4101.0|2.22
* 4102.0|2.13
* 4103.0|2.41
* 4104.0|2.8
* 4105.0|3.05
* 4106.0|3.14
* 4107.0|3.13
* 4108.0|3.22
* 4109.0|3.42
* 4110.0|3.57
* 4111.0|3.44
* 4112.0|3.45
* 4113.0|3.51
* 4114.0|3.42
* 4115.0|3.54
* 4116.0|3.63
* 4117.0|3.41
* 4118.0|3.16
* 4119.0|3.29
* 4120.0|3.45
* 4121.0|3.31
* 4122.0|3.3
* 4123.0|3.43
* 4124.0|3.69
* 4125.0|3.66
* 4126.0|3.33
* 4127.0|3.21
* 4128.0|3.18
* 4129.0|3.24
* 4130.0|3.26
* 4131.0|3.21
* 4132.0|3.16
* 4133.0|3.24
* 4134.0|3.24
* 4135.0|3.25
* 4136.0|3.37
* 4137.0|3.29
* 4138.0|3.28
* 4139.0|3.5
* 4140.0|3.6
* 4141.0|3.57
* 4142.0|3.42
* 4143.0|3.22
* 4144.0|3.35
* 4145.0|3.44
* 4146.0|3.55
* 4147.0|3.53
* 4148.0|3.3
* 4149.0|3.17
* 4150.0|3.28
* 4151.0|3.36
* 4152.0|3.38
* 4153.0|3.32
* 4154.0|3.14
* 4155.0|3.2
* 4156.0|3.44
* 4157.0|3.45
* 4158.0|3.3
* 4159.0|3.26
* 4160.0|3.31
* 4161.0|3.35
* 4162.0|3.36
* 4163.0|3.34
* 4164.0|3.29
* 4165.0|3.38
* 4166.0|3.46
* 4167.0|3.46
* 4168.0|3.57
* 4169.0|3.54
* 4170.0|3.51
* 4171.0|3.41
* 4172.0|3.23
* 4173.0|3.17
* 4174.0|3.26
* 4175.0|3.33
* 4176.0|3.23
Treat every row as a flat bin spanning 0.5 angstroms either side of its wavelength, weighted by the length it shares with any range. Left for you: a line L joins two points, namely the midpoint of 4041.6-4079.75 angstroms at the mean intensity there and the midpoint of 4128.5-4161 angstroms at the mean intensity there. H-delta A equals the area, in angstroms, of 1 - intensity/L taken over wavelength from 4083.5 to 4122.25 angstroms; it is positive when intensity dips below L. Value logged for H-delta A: 0.45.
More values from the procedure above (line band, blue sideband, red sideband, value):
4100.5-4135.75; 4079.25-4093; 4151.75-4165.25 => 0.9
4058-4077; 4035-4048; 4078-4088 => 0.0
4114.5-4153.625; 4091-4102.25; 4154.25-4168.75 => -1.5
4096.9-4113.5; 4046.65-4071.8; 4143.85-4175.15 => 1.3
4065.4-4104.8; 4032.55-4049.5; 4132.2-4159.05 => 1.4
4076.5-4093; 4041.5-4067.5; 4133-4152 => -0.2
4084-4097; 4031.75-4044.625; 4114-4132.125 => -0.2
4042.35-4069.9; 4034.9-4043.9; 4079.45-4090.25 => 1.0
